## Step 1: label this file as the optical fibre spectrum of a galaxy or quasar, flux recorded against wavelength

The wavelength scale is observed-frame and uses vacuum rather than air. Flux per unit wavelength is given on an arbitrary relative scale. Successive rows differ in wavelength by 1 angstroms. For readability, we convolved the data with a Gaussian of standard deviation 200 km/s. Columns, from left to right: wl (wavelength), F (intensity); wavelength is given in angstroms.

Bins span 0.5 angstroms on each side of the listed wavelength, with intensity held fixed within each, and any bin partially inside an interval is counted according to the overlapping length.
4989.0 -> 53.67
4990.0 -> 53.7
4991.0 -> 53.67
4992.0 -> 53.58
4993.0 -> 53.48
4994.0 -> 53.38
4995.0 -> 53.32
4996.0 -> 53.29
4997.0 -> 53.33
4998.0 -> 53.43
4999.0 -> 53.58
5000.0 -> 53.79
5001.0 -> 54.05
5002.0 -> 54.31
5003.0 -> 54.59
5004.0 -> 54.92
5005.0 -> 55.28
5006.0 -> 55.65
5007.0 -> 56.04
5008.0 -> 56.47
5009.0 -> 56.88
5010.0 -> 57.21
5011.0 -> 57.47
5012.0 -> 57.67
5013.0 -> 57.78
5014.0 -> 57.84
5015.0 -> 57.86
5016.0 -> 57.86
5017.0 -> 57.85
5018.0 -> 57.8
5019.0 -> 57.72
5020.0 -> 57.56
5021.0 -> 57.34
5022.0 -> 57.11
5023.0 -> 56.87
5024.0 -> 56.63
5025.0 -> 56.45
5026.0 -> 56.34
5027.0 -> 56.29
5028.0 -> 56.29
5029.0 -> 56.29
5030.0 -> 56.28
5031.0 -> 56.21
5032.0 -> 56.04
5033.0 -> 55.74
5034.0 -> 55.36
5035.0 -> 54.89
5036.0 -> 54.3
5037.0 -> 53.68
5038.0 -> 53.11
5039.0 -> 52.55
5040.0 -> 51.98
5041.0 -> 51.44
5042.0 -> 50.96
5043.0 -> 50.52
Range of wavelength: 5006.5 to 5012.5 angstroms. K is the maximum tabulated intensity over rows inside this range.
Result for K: 57.67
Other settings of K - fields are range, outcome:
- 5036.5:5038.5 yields 53.68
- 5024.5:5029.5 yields 56.45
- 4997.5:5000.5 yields 53.79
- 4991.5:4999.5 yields 53.58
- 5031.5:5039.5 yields 56.04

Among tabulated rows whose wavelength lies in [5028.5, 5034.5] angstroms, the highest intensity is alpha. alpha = 56.29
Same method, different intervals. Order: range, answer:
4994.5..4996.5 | 53.32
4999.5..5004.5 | 54.92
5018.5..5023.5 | 57.72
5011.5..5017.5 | 57.86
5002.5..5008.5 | 56.47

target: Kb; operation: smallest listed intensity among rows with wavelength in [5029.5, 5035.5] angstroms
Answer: 54.89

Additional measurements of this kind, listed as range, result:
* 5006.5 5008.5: 56.04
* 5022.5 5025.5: 56.45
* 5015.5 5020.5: 57.56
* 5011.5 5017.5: 57.67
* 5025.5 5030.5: 56.28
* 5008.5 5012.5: 56.88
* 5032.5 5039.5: 52.55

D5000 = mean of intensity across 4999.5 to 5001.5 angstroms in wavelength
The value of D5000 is 53.9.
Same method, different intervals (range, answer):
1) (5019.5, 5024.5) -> 57.1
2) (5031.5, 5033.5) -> 55.9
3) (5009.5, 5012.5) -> 57.4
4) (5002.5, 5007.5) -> 55.3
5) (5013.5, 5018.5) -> 57.8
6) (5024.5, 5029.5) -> 56.3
